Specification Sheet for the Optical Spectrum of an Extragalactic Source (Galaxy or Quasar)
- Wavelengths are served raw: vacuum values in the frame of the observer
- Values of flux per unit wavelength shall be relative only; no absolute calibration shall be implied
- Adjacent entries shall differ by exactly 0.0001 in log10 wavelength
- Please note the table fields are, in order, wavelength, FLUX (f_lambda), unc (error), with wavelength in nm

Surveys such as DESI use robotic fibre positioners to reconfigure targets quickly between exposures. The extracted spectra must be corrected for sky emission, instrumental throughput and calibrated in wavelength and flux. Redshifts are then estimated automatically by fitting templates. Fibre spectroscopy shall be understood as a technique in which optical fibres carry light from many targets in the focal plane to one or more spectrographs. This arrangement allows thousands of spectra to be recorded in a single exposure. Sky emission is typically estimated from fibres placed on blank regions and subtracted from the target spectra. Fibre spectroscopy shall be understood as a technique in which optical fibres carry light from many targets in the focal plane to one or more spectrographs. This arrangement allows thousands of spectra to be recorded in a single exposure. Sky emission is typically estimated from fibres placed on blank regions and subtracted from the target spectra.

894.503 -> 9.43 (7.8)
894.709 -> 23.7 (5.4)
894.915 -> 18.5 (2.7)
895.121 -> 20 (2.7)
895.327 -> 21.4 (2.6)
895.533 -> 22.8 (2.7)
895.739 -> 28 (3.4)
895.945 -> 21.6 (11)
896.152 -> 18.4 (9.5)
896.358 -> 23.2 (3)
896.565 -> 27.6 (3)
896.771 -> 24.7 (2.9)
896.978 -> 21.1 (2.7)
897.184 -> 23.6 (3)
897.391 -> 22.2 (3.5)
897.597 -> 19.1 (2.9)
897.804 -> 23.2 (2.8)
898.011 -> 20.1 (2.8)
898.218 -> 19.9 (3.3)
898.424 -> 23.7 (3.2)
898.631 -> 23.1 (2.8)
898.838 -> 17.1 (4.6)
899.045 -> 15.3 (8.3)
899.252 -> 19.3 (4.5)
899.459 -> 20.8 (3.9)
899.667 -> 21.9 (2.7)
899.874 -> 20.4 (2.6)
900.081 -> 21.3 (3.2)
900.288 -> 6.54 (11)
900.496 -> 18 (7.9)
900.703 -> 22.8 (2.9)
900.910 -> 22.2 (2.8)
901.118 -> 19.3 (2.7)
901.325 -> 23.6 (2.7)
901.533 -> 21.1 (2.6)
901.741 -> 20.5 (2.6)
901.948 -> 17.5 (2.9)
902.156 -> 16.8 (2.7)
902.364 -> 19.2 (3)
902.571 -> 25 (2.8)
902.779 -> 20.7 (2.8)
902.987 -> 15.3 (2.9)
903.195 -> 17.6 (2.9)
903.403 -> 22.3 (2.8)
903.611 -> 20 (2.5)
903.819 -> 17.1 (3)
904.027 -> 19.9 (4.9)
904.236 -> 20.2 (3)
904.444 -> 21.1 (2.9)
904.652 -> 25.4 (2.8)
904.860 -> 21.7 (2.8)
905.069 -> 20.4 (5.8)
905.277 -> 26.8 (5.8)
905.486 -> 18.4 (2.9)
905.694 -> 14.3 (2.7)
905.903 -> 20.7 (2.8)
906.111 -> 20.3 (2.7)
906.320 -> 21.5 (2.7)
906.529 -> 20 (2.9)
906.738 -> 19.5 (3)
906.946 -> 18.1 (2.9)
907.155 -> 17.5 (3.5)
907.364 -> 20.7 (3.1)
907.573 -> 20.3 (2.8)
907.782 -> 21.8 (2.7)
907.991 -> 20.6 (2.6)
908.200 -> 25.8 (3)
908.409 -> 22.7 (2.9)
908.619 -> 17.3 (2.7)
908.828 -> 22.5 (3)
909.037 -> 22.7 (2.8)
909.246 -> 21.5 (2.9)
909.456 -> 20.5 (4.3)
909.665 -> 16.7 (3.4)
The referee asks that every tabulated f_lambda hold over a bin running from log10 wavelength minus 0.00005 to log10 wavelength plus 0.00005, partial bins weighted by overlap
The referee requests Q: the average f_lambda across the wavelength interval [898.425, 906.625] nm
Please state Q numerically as 19.9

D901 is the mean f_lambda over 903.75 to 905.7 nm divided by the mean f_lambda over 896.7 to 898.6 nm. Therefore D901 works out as 0.95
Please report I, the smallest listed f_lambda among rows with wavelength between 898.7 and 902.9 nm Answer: 6.54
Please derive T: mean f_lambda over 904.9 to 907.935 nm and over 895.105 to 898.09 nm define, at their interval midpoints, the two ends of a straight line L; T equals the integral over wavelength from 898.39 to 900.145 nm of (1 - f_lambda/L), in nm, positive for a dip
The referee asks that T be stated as 0.14 nm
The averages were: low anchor 22.6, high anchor 20.1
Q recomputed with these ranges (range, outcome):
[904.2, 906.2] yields 21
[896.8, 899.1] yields 21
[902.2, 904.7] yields 20.1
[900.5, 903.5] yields 20.2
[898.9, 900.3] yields 18.7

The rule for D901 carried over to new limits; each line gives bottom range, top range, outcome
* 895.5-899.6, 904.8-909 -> 0.95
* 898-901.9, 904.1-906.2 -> 1.06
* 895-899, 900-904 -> 0.88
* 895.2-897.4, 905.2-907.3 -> 0.85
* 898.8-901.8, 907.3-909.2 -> 1.12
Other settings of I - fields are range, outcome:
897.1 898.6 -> 19.1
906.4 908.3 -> 17.5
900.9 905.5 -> 15.3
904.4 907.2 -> 14.3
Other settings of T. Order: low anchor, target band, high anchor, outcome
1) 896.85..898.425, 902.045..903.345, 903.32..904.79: 0.11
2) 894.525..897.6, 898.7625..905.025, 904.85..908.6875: 0.45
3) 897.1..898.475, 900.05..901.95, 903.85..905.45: 0.21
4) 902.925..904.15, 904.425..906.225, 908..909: -0.10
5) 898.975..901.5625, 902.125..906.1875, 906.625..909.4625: -0.02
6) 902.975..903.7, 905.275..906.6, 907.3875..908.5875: 0.06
